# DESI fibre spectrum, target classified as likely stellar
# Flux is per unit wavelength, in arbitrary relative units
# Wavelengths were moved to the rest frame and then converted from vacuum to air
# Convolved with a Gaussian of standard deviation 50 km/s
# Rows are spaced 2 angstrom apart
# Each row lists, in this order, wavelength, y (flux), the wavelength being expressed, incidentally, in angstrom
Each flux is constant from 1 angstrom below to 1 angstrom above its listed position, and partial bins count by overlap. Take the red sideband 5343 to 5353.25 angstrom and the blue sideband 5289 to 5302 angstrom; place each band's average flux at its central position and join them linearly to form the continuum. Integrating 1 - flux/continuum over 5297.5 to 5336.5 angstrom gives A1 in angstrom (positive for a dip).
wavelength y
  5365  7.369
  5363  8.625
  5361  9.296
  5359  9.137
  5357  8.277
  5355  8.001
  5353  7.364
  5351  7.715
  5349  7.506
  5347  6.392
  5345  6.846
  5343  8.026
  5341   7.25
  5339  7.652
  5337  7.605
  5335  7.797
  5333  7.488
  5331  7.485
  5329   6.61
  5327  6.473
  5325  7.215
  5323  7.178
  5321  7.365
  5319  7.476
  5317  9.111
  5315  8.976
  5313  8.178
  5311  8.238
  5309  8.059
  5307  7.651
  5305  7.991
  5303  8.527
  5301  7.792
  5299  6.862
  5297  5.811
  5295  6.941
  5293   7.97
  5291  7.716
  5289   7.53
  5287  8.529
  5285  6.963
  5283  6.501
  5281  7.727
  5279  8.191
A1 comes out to -2.5 angstrom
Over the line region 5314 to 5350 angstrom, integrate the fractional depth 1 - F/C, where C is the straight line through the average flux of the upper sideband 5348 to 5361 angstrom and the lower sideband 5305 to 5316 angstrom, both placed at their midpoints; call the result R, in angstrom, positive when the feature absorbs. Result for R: 3.0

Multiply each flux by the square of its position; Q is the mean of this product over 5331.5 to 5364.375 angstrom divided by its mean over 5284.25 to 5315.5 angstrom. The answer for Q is 1.0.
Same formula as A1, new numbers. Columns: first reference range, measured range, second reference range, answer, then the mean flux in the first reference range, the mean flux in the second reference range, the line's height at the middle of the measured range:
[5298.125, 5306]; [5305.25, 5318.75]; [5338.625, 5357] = -0.99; 7.81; 7.46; 7.73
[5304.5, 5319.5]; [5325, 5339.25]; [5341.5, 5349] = 0.56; 8.24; 7.15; 7.58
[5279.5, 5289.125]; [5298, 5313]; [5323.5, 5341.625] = -1.02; 7.48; 7.28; 7.39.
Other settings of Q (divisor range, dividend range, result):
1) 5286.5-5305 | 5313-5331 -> 1.02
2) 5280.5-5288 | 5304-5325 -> 1.09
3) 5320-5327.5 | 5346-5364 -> 1.15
